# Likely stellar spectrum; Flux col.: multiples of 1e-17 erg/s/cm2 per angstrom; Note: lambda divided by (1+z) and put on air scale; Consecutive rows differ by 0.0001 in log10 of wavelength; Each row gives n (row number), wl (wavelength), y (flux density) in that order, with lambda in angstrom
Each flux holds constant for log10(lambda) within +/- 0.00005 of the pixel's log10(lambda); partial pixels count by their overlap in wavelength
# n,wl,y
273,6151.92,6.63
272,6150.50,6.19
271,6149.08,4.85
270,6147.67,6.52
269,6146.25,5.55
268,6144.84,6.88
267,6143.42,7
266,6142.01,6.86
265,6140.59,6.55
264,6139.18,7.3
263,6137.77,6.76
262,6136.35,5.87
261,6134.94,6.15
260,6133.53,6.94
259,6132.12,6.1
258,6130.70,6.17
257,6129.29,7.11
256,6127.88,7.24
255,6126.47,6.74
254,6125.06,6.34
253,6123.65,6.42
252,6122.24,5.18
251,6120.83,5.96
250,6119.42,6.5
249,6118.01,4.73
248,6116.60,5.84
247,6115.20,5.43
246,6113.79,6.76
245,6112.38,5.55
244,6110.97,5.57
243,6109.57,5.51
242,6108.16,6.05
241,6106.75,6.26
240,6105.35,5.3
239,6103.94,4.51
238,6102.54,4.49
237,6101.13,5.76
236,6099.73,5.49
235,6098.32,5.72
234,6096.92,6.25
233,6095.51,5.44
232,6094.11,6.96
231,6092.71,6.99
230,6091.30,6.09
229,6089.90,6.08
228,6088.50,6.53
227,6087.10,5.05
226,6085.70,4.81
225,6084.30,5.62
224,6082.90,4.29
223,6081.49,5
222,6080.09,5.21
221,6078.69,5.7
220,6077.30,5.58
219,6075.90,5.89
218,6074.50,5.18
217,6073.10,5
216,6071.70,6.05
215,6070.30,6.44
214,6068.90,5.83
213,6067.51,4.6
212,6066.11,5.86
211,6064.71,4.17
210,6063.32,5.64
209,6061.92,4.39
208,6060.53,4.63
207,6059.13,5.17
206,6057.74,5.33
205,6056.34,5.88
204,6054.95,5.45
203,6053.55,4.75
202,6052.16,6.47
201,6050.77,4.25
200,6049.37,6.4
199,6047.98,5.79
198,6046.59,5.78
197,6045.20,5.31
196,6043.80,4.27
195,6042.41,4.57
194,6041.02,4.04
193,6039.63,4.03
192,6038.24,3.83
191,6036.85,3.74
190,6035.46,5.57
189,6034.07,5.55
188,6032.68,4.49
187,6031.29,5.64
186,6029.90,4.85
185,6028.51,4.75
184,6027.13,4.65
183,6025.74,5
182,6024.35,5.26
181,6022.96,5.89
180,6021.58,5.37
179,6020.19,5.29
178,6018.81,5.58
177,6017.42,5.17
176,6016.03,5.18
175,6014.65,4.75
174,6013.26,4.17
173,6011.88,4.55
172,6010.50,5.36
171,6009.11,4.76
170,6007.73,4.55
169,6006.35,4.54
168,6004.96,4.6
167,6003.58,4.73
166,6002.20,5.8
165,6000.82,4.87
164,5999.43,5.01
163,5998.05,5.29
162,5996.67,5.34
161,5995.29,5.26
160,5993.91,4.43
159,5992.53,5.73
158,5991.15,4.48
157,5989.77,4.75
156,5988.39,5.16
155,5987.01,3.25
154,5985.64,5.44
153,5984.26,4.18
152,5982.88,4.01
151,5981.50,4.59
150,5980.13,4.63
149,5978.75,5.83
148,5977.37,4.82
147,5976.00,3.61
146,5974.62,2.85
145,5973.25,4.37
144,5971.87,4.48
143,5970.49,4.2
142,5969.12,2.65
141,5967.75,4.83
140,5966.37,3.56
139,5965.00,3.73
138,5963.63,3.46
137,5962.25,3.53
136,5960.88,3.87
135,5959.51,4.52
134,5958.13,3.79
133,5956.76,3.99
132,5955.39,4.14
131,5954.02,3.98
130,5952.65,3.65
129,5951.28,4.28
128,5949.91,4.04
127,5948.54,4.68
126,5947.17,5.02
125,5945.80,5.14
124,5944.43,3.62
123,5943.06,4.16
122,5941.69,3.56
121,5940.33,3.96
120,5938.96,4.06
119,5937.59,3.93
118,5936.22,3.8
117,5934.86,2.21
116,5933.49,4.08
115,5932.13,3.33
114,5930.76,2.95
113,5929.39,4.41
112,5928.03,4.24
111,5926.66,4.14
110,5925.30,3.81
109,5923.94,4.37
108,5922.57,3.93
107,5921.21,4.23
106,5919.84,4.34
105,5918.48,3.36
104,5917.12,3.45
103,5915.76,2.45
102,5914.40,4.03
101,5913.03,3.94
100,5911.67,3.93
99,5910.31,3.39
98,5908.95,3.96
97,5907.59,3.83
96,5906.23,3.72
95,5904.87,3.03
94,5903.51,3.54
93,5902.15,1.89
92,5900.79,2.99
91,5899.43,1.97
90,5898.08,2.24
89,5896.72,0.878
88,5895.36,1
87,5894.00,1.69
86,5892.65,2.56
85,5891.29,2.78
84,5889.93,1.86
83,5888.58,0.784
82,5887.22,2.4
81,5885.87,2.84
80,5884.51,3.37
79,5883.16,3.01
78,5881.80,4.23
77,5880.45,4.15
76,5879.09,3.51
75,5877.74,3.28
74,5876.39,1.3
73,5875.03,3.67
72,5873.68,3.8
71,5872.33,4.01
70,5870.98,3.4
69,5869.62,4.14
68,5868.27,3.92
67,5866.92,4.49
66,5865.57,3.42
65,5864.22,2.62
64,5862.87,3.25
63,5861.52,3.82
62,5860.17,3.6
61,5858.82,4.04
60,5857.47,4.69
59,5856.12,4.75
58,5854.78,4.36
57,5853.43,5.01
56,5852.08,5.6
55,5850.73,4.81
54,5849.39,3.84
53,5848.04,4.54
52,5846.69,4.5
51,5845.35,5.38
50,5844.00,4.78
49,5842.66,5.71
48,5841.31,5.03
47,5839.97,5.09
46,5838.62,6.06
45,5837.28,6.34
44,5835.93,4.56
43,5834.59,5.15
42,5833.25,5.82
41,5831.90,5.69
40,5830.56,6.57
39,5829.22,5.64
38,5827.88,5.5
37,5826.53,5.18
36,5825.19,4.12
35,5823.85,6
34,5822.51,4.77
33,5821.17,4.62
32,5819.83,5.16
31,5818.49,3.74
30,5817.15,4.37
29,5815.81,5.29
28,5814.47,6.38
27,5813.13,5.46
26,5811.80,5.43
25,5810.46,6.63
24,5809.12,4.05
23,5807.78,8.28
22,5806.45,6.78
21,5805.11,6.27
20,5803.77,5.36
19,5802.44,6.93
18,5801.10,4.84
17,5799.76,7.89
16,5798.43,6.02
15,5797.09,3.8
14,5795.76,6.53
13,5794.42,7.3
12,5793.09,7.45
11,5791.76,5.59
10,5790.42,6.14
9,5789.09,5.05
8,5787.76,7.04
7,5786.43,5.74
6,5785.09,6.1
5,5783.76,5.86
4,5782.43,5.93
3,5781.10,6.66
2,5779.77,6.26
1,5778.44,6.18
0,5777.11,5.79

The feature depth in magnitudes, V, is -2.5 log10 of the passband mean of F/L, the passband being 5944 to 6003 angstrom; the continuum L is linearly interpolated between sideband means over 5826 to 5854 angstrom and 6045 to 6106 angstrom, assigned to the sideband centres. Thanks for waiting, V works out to 0.22 mag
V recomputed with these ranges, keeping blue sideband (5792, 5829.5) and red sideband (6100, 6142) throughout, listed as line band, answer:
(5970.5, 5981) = 0.33 mag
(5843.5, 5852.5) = 0.21 mag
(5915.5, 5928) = 0.45 mag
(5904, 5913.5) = 0.50 mag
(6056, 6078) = 0.12 mag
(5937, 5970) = 0.41 mag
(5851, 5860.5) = 0.24 mag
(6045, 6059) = 0.08 mag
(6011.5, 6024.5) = 0.16 mag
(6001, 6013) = 0.22 mag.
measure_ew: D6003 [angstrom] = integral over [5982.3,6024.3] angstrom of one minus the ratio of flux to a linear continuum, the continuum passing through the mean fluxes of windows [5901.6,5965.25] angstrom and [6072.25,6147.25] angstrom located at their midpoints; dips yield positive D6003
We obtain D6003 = -2.37 angstrom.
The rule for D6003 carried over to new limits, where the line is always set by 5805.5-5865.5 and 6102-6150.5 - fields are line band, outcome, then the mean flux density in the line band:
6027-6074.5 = 5.9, 5.1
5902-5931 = 8.8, 3.72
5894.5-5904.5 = 6.0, 2.1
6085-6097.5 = -0.1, 6.02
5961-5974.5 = 4.2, 3.83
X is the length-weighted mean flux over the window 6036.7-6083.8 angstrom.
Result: 5.15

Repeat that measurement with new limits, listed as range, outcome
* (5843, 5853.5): 4.83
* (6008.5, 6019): 4.91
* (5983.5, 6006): 4.89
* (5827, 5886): 4.41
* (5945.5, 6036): 4.63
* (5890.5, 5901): 1.97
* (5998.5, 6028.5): 5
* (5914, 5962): 3.93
